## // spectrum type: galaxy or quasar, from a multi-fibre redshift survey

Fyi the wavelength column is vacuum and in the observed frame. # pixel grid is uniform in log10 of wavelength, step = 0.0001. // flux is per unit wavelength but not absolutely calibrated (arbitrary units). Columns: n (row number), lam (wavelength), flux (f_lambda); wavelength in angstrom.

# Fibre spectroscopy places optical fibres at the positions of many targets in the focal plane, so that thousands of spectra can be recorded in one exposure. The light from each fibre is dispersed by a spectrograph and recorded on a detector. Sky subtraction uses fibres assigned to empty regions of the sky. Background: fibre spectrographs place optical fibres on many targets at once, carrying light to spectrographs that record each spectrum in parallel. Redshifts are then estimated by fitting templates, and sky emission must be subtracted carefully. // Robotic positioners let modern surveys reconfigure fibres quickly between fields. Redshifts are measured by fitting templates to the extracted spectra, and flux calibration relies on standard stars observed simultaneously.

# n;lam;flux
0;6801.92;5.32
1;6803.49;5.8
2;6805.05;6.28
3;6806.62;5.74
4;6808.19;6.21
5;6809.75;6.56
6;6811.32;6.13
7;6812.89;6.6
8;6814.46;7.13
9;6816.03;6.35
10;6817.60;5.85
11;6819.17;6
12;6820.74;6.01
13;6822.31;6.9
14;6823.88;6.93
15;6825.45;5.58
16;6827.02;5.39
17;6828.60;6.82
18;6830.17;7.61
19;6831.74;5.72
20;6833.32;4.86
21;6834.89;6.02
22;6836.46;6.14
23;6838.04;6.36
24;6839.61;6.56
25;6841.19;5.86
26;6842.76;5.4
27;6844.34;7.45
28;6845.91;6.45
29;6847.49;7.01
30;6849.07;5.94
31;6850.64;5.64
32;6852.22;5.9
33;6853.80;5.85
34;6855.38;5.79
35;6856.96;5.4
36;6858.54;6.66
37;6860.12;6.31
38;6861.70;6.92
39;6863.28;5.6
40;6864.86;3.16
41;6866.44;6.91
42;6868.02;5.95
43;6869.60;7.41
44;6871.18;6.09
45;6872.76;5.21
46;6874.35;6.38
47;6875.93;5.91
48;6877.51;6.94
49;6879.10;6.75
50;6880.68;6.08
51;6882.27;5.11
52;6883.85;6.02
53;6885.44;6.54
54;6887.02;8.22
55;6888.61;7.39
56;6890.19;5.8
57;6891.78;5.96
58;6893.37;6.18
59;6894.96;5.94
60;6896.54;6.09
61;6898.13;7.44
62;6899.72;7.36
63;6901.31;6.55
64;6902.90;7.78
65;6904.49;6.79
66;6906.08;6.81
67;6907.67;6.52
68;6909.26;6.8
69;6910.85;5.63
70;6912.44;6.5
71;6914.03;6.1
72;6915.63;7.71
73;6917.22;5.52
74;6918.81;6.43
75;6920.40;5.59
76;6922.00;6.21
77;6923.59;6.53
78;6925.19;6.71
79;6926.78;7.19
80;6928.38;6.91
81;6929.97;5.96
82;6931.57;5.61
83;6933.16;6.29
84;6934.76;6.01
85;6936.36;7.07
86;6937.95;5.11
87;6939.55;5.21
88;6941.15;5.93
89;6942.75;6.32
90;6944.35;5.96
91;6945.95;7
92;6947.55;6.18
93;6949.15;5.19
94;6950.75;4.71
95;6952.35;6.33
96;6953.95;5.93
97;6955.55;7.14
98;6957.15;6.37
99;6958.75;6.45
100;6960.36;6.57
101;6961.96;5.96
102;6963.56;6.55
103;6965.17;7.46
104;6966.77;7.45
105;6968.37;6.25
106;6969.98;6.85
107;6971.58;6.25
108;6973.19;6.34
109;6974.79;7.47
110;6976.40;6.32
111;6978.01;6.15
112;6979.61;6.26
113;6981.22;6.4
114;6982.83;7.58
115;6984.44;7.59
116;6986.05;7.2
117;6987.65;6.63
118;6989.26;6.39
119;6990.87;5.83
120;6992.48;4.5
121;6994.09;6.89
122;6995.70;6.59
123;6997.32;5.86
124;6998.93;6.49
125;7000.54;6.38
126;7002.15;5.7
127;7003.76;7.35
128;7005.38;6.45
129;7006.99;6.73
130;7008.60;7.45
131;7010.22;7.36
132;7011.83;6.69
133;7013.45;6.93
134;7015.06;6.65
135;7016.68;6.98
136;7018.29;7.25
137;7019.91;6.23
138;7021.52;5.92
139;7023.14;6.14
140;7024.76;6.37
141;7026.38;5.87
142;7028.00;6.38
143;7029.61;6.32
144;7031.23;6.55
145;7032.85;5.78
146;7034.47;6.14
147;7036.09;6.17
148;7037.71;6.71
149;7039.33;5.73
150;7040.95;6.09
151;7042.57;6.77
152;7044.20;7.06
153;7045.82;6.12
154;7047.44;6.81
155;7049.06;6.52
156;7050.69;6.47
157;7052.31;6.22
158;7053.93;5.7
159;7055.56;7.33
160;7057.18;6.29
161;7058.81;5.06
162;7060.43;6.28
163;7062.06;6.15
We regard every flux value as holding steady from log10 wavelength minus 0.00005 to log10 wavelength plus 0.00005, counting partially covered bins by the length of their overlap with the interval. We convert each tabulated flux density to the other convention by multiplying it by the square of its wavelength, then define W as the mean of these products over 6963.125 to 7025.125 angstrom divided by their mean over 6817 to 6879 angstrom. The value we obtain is 1.12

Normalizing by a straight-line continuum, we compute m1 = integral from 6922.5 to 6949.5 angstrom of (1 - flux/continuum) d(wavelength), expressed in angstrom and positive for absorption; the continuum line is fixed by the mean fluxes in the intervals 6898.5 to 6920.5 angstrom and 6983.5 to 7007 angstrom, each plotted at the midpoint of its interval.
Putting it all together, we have 1.5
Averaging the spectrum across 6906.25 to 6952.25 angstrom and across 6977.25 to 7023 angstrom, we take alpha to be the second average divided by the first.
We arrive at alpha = 1.06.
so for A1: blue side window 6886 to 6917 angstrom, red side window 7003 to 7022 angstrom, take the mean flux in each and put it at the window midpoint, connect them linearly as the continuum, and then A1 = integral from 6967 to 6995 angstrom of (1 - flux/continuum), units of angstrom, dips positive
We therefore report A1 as 1.1 angstrom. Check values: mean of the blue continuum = 6.69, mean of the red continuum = 6.85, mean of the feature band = 6.54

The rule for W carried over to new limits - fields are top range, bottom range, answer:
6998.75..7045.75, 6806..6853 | 1.10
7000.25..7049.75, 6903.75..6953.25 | 1.08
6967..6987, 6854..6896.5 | 1.13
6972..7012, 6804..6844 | 1.11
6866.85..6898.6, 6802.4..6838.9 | 1.04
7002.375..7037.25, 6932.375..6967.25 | 1.07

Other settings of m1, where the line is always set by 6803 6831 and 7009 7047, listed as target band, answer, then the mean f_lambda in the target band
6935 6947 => 0.6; 6.08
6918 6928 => -0.1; 6.46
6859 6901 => 0.5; 6.3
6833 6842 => 0.5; 6.03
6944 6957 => 0.7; 6.08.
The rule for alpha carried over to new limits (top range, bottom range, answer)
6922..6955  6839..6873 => 1.01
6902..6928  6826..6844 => 1.08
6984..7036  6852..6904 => 1.03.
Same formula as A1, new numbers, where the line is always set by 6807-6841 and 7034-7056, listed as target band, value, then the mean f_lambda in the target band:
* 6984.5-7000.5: 0.1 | 6.33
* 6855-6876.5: 1.0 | 5.98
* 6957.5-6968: -0.6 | 6.71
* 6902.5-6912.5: -0.5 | 6.66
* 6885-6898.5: -0.6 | 6.6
